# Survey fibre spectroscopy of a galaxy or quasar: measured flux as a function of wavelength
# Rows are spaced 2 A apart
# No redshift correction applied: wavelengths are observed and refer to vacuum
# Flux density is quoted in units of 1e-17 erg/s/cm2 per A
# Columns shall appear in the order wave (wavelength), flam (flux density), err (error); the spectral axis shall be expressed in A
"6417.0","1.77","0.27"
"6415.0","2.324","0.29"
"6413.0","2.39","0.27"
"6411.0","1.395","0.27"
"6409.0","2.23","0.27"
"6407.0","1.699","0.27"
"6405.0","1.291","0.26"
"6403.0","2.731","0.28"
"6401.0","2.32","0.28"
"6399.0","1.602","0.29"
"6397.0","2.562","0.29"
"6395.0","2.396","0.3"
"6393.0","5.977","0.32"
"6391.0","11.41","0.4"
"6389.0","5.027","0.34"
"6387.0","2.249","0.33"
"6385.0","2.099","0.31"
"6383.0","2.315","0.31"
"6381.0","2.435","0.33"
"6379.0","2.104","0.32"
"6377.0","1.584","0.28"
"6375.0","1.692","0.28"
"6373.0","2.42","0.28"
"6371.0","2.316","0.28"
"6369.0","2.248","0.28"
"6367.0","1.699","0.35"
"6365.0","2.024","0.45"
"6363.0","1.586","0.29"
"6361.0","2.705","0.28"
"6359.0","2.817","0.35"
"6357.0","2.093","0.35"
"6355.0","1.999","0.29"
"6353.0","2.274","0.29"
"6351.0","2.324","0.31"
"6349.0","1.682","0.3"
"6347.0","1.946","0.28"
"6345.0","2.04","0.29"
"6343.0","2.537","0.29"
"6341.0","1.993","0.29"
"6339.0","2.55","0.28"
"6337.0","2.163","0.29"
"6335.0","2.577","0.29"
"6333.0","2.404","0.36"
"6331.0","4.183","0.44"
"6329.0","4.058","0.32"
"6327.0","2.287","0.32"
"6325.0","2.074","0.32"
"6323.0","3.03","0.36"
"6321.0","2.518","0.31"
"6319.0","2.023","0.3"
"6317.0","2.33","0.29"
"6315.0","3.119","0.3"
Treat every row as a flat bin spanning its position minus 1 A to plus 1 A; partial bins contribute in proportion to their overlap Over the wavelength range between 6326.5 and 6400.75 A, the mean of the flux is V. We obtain 2.71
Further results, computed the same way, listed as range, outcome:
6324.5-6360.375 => 2.45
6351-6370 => 2.17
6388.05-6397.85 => 5.52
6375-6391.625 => 3.36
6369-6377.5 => 2.06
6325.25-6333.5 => 3.18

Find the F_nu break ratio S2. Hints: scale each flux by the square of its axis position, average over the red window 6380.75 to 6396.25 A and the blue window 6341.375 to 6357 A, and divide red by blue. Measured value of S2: 2.1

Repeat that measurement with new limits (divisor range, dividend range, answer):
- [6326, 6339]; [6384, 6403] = 1.36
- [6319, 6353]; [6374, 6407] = 1.25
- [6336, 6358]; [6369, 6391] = 1.33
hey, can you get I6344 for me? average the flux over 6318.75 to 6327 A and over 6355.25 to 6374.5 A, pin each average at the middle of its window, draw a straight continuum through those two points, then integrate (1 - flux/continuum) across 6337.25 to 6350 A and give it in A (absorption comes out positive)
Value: 1.03 A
